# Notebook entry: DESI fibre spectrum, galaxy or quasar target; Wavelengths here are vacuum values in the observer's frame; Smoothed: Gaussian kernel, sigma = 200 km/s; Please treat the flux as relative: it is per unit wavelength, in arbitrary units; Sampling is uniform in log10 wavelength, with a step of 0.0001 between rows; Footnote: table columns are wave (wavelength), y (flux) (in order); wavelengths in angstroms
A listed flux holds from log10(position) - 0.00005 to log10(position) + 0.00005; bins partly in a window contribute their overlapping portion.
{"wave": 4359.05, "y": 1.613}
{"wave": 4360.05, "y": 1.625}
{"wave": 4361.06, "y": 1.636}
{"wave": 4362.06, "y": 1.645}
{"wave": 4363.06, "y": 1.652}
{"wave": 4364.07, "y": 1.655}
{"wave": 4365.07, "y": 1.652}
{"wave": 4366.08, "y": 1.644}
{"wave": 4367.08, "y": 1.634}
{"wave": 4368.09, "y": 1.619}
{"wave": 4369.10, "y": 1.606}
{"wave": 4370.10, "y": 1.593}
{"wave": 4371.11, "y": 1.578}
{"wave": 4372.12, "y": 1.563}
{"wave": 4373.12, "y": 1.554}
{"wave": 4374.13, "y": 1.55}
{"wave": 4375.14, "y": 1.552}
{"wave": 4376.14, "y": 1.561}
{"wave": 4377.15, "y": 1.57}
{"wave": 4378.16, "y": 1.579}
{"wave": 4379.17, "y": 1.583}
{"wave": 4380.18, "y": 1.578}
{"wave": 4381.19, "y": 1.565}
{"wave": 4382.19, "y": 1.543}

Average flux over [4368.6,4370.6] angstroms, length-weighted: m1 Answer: 1.6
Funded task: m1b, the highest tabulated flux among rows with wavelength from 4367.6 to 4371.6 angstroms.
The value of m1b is 1.619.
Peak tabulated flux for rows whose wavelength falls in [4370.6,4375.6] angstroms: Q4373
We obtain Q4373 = 1.578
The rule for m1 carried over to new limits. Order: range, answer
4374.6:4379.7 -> 1.57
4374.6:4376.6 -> 1.56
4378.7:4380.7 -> 1.58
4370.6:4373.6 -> 1.57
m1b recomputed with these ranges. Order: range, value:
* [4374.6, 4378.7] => 1.579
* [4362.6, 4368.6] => 1.655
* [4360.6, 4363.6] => 1.652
